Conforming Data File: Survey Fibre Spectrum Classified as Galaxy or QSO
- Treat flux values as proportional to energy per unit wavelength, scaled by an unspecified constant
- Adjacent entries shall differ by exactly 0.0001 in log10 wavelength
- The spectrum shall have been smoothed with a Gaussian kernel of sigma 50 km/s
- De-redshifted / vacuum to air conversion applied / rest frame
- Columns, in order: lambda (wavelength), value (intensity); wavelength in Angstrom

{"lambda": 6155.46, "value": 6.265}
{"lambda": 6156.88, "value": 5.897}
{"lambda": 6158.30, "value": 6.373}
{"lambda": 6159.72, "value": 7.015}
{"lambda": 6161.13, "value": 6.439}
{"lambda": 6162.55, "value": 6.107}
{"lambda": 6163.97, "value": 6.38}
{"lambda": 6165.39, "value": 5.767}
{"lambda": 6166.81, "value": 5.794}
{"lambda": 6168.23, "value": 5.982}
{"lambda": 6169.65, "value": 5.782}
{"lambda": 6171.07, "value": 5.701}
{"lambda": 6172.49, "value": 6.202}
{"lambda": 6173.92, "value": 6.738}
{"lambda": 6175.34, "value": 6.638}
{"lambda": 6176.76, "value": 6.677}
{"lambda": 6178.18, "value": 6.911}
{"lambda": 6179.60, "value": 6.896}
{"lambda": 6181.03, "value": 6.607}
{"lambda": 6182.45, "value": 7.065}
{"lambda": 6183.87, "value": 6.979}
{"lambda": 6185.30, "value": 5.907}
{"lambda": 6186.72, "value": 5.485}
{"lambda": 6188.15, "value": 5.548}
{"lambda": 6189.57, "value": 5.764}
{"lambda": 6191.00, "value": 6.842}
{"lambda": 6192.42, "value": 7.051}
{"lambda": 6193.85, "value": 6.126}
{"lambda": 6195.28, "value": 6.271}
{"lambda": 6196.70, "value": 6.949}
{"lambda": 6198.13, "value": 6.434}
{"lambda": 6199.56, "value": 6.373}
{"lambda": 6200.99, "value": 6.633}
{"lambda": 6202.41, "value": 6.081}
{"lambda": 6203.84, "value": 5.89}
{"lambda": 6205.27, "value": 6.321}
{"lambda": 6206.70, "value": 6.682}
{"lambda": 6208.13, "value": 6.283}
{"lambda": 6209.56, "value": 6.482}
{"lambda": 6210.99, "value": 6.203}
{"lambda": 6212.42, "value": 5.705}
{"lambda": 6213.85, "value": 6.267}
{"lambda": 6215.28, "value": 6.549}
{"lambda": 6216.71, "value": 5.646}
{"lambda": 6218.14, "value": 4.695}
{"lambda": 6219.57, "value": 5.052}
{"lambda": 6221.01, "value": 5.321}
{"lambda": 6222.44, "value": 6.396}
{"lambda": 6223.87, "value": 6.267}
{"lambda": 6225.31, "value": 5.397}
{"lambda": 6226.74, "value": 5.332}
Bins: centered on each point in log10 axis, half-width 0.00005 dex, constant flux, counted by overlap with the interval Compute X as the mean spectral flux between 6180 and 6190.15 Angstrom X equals 6.22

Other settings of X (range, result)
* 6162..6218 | 6.28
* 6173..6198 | 6.49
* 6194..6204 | 6.39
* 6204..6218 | 6.16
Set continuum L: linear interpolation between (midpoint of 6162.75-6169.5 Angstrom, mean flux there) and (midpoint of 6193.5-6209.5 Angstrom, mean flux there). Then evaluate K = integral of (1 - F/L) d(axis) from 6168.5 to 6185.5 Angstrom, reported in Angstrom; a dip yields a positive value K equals -1.2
